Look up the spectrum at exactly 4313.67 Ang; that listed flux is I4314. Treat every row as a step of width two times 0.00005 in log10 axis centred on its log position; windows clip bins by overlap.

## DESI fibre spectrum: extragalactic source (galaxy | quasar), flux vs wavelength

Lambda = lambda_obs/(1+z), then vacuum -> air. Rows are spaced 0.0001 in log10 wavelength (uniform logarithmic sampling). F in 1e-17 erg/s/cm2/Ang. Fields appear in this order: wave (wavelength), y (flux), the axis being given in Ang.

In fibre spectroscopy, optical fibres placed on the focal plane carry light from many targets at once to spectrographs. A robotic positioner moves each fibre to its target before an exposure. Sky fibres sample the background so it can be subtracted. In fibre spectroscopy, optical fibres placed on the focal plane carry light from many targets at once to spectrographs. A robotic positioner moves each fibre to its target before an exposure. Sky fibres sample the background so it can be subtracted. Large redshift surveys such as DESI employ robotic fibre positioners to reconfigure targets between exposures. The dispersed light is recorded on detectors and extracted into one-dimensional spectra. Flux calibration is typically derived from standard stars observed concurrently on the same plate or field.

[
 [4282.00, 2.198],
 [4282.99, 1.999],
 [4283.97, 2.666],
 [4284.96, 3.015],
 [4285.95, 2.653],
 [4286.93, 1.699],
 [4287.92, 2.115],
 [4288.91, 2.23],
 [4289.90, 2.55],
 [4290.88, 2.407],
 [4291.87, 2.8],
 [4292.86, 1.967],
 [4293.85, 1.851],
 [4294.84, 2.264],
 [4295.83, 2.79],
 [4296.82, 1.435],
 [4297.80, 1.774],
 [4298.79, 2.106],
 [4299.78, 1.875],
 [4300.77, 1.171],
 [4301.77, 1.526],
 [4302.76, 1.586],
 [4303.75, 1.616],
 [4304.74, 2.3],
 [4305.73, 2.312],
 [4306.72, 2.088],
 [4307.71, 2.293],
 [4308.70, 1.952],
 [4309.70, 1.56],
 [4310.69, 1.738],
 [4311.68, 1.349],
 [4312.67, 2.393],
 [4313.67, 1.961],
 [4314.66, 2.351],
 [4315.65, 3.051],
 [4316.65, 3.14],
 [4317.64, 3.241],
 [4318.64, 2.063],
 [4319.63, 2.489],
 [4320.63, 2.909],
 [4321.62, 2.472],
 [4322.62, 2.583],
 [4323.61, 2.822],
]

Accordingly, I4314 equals 1.961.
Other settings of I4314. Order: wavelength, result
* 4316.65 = 3.14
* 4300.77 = 1.171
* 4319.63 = 2.489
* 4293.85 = 1.851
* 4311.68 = 1.349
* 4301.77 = 1.526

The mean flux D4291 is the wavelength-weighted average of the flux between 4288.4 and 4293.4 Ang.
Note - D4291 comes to 2.38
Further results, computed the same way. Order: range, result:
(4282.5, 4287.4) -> 2.41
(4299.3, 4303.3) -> 1.54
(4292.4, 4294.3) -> 1.91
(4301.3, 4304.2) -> 1.58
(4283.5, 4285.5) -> 2.83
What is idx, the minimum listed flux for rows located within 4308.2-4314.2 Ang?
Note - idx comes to 1.349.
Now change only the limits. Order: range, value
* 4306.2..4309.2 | 1.952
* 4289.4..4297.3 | 1.435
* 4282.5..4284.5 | 1.999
